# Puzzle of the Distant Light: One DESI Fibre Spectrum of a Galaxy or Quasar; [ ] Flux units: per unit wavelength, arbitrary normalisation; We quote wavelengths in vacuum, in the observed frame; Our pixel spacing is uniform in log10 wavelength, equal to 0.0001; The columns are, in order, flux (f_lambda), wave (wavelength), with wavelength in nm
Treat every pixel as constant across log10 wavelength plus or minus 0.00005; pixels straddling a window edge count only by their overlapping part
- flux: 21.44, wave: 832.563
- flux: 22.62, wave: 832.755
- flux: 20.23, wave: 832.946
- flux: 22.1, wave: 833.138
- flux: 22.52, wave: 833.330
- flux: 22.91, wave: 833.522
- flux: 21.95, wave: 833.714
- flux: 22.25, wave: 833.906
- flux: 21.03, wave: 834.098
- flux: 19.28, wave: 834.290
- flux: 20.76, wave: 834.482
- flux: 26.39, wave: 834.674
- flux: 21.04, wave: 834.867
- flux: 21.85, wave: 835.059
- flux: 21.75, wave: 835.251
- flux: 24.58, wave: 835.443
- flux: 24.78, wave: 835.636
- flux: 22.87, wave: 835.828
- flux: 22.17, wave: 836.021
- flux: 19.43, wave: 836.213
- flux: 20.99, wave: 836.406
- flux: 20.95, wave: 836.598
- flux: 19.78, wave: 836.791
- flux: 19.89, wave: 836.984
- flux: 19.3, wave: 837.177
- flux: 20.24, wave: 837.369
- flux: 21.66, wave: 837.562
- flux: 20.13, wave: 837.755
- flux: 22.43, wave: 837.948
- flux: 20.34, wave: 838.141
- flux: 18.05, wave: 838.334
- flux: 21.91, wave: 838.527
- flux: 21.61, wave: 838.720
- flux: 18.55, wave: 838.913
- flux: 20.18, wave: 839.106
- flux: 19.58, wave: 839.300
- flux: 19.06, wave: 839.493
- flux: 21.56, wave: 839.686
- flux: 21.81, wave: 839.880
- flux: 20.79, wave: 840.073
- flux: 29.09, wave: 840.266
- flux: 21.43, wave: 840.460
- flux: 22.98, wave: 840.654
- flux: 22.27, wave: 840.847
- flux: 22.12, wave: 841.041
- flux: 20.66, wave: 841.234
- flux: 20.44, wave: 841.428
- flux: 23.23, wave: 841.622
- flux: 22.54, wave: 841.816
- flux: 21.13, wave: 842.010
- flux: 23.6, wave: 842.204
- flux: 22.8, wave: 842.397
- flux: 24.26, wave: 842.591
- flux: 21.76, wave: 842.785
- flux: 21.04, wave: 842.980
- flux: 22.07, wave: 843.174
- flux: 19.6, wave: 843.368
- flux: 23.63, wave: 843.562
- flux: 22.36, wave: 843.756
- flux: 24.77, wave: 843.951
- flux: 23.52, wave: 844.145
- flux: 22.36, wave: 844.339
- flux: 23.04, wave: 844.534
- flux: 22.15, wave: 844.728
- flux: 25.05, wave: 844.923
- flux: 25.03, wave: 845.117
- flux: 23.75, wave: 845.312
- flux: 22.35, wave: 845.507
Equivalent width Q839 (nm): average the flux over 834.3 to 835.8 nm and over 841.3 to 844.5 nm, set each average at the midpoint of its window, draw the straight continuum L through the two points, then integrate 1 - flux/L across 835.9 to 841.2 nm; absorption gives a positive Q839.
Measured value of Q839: 0.37 nm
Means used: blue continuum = 22.8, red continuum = 22.4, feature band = 21.1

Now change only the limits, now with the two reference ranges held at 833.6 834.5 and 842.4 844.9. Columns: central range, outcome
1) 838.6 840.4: 0.05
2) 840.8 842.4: 0.02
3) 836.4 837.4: 0.07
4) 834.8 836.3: -0.07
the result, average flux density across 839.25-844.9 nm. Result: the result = 22.3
